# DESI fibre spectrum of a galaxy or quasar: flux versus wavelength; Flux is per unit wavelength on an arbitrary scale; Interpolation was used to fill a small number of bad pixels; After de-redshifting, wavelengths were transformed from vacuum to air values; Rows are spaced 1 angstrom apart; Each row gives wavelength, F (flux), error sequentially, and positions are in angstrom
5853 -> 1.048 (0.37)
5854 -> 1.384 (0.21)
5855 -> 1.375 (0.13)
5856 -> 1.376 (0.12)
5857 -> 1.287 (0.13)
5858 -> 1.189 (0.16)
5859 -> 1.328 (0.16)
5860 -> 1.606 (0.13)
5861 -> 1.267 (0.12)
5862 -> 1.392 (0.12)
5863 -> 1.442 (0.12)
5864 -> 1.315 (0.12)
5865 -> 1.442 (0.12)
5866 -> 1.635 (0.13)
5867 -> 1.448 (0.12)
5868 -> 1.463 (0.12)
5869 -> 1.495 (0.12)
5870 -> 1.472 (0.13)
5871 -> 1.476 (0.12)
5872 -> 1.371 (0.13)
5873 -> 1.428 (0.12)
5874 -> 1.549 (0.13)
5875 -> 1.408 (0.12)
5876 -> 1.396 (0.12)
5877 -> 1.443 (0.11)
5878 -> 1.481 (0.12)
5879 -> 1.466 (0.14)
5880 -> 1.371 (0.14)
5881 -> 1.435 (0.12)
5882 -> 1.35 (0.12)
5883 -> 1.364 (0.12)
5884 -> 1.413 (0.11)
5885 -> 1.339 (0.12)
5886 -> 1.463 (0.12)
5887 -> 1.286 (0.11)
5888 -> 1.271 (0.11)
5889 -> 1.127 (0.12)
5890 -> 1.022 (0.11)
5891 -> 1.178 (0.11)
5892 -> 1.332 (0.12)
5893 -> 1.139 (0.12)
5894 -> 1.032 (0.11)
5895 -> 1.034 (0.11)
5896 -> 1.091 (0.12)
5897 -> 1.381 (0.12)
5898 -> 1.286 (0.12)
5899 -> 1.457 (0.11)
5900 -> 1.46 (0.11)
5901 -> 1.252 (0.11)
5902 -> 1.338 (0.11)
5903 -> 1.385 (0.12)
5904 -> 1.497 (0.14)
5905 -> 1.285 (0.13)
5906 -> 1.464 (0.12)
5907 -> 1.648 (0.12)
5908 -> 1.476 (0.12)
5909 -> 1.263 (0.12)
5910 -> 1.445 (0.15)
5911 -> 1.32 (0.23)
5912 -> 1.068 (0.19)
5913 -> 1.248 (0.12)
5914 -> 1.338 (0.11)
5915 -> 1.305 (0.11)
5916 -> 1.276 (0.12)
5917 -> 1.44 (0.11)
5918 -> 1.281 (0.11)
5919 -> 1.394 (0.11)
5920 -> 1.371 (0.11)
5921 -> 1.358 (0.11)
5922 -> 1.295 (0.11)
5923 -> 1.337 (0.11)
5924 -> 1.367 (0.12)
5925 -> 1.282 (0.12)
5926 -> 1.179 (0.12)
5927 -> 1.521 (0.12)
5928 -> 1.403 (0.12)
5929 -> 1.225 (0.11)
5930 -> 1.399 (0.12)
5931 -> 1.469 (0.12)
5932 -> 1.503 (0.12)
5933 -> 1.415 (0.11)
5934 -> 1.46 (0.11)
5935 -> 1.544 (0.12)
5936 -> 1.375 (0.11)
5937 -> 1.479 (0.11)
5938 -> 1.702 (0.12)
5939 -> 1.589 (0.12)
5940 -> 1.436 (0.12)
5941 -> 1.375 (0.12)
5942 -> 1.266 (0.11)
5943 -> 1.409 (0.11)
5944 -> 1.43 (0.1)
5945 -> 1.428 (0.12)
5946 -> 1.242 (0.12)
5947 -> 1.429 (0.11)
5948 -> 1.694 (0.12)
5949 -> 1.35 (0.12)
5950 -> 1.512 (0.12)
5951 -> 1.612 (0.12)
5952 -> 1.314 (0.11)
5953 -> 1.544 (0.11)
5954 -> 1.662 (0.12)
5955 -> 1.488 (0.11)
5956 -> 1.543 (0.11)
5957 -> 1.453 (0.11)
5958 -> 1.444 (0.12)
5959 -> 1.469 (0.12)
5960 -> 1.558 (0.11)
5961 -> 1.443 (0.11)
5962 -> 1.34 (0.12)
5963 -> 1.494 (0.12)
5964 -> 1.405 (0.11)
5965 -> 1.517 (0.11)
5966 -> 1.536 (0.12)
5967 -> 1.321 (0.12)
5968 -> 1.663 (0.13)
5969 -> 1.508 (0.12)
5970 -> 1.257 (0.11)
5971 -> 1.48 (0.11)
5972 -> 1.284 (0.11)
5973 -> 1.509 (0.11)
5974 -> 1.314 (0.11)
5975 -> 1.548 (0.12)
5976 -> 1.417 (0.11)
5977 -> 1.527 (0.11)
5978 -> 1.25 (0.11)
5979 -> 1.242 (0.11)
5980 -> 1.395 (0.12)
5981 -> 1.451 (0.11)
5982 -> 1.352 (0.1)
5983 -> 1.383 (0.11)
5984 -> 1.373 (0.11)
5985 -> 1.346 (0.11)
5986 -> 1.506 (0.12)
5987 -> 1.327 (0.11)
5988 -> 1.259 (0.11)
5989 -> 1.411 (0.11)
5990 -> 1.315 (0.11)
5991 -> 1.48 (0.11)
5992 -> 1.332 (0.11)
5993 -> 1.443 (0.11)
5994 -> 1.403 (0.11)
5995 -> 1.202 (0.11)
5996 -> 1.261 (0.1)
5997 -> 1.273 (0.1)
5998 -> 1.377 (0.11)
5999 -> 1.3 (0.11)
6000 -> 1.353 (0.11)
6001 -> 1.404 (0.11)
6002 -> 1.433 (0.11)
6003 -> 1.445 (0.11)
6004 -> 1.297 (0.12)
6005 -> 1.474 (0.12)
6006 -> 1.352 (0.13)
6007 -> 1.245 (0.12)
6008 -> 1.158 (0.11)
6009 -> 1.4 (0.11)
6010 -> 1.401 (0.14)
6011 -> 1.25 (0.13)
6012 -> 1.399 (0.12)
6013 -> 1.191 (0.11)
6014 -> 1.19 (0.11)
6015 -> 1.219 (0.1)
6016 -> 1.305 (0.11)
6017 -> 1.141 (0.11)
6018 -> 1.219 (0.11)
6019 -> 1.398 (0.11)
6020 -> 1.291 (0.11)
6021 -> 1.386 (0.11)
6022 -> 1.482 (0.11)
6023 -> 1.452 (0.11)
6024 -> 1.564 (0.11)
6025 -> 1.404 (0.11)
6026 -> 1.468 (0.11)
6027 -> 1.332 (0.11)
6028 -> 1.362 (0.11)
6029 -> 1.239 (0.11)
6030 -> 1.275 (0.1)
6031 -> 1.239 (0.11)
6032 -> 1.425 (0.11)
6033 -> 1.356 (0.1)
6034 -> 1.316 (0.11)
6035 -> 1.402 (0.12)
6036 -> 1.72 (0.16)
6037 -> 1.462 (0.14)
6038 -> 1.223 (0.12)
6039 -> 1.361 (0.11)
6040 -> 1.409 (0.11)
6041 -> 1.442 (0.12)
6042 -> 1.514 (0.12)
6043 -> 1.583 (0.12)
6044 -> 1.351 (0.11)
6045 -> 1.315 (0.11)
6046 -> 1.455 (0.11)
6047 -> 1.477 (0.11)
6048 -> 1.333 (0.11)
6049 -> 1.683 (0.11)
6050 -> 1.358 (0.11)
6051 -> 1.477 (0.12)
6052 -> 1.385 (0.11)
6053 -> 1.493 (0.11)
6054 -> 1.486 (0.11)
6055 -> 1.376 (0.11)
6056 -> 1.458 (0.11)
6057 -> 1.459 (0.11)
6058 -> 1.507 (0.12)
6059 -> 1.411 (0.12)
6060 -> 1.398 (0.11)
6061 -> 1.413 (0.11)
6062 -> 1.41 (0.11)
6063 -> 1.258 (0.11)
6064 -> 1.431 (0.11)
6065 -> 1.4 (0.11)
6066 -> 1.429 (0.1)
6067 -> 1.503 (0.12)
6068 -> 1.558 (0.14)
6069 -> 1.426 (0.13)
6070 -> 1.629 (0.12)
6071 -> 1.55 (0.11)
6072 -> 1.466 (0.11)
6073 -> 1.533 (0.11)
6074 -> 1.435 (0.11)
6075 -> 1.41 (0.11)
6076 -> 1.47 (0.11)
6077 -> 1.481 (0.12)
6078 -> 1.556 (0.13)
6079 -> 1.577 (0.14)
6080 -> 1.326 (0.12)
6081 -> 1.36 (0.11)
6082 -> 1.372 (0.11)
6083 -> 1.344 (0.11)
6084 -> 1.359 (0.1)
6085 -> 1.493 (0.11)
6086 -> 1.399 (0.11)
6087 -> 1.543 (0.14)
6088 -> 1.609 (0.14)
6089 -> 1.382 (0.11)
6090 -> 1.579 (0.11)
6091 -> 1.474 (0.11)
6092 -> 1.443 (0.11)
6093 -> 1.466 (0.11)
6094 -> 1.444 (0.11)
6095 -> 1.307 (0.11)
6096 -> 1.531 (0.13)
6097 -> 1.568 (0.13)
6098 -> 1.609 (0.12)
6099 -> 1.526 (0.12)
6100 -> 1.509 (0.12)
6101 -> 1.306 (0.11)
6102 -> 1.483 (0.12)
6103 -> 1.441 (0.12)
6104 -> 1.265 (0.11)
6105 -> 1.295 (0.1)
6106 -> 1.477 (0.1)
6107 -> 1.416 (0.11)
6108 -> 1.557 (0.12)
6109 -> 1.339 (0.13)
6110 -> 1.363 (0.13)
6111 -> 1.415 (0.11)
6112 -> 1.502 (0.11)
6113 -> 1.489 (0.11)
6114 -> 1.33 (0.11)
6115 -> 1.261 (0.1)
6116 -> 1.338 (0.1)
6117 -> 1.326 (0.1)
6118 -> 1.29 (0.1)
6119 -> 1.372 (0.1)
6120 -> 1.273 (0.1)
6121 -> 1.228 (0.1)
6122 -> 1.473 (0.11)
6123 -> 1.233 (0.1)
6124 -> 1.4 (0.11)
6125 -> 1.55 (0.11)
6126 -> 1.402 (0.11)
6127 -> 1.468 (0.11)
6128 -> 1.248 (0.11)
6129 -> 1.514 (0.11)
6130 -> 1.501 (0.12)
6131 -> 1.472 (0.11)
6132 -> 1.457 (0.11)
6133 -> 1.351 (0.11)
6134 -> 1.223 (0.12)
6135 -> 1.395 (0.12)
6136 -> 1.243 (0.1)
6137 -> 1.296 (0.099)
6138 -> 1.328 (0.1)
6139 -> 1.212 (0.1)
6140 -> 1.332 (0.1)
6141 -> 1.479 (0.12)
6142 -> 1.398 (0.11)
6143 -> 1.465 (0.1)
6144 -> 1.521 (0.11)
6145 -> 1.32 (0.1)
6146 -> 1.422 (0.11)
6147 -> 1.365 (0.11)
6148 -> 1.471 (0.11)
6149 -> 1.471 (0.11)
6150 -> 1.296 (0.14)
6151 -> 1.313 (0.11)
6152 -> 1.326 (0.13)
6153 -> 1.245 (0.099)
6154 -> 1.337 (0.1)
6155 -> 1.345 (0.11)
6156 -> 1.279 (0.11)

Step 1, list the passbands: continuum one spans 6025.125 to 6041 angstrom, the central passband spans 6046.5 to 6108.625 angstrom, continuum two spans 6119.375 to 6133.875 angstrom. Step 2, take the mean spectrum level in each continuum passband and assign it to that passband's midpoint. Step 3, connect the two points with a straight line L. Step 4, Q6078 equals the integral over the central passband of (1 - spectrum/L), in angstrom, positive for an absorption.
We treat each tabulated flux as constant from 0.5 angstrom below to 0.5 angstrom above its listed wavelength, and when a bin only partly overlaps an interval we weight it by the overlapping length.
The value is -3.1 angstrom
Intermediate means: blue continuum 1.38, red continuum 1.39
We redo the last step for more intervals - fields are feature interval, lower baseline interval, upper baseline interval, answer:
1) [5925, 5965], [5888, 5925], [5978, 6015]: -3.9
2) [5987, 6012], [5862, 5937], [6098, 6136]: 0.6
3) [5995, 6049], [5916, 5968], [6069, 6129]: 2.6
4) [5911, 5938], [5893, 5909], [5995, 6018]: -0.8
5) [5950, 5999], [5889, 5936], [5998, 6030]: -3.0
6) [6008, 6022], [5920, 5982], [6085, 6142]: 1.3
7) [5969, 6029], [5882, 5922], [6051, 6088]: 1.5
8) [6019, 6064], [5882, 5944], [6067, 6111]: 0.4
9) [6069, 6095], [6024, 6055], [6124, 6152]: -1.1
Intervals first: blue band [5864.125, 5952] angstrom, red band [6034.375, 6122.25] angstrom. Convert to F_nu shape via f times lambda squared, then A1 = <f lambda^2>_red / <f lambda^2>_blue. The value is 1.1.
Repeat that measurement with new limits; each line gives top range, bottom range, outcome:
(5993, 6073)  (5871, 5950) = 1.06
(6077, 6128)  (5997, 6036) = 1.09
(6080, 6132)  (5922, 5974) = 1.04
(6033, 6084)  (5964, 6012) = 1.07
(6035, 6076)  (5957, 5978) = 1.03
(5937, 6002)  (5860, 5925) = 1.08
